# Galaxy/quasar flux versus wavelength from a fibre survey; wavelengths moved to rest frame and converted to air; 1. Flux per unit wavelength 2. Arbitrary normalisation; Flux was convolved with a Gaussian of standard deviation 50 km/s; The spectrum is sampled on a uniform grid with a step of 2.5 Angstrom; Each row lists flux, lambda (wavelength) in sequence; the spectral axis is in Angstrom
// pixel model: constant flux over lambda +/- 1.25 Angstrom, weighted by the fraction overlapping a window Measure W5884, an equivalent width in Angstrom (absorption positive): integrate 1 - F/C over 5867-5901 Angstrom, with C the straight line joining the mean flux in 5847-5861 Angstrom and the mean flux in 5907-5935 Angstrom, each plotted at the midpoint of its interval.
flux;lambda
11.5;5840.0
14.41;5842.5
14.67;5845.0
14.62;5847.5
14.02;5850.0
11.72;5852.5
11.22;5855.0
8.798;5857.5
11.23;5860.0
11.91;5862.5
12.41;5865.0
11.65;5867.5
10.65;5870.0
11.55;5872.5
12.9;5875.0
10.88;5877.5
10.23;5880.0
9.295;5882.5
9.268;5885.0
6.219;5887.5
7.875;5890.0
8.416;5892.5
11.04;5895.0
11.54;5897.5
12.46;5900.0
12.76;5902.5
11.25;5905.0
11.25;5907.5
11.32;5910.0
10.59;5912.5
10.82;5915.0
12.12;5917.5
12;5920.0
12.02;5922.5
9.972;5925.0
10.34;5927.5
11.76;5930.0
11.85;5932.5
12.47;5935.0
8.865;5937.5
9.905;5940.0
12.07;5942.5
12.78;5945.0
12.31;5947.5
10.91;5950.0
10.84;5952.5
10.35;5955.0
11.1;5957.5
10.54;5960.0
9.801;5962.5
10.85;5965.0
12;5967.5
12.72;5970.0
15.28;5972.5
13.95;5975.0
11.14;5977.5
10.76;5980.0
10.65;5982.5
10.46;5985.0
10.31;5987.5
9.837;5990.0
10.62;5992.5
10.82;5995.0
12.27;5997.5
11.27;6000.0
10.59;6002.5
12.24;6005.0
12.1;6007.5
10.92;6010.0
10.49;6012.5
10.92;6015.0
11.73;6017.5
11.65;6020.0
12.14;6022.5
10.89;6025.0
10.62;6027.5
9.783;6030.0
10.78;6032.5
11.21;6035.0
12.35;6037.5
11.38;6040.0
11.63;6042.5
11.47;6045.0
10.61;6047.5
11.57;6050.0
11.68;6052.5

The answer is 4.0 Angstrom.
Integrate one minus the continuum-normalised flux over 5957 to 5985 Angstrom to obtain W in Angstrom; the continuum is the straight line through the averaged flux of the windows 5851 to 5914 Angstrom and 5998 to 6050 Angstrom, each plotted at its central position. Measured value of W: -1.5 Angstrom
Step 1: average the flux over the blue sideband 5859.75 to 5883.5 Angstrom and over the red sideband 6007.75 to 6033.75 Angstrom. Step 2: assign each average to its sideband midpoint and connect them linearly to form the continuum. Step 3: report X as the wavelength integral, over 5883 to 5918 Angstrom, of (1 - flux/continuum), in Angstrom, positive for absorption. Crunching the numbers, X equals 2.5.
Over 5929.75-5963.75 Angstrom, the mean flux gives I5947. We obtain 11.1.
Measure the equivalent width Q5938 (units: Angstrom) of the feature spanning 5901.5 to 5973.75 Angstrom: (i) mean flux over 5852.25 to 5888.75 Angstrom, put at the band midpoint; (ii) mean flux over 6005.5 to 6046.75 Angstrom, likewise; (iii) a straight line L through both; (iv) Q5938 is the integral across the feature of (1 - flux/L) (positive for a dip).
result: -3.3 Angstrom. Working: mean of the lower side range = 10.6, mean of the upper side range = 11.3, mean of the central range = 11.4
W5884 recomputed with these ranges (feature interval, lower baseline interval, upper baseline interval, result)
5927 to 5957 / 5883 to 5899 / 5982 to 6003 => -3.8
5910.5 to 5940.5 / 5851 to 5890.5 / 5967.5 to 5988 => 0.5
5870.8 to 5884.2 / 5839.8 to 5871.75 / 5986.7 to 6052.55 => 1.3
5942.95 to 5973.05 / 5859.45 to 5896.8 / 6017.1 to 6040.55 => -2.0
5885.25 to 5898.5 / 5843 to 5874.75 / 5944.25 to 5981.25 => 3.3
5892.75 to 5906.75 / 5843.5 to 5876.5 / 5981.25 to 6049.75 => 0.4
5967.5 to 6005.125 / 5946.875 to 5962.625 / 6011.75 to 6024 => -1.3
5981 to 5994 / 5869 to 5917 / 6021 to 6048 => 0.7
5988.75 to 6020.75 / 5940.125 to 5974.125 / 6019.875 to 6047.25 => 0.5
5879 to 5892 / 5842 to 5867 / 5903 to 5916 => 3.5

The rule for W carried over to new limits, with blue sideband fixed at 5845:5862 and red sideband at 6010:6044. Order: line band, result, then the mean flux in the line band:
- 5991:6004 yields 0.3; 11.1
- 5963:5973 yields -0.7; 12.3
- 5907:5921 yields 0.5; 11.3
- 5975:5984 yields 0.1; 11.3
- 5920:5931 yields 0.6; 11.1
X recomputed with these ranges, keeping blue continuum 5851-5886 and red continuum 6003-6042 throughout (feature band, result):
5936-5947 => 0.10 Angstrom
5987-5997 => 0.60 Angstrom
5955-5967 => 0.57 Angstrom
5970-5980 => -1.64 Angstrom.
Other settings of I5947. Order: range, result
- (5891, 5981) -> 11.4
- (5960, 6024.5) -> 11.4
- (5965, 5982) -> 12.4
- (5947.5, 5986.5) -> 11.4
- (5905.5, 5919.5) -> 11.3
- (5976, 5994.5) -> 10.6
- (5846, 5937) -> 11.1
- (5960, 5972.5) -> 11.7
